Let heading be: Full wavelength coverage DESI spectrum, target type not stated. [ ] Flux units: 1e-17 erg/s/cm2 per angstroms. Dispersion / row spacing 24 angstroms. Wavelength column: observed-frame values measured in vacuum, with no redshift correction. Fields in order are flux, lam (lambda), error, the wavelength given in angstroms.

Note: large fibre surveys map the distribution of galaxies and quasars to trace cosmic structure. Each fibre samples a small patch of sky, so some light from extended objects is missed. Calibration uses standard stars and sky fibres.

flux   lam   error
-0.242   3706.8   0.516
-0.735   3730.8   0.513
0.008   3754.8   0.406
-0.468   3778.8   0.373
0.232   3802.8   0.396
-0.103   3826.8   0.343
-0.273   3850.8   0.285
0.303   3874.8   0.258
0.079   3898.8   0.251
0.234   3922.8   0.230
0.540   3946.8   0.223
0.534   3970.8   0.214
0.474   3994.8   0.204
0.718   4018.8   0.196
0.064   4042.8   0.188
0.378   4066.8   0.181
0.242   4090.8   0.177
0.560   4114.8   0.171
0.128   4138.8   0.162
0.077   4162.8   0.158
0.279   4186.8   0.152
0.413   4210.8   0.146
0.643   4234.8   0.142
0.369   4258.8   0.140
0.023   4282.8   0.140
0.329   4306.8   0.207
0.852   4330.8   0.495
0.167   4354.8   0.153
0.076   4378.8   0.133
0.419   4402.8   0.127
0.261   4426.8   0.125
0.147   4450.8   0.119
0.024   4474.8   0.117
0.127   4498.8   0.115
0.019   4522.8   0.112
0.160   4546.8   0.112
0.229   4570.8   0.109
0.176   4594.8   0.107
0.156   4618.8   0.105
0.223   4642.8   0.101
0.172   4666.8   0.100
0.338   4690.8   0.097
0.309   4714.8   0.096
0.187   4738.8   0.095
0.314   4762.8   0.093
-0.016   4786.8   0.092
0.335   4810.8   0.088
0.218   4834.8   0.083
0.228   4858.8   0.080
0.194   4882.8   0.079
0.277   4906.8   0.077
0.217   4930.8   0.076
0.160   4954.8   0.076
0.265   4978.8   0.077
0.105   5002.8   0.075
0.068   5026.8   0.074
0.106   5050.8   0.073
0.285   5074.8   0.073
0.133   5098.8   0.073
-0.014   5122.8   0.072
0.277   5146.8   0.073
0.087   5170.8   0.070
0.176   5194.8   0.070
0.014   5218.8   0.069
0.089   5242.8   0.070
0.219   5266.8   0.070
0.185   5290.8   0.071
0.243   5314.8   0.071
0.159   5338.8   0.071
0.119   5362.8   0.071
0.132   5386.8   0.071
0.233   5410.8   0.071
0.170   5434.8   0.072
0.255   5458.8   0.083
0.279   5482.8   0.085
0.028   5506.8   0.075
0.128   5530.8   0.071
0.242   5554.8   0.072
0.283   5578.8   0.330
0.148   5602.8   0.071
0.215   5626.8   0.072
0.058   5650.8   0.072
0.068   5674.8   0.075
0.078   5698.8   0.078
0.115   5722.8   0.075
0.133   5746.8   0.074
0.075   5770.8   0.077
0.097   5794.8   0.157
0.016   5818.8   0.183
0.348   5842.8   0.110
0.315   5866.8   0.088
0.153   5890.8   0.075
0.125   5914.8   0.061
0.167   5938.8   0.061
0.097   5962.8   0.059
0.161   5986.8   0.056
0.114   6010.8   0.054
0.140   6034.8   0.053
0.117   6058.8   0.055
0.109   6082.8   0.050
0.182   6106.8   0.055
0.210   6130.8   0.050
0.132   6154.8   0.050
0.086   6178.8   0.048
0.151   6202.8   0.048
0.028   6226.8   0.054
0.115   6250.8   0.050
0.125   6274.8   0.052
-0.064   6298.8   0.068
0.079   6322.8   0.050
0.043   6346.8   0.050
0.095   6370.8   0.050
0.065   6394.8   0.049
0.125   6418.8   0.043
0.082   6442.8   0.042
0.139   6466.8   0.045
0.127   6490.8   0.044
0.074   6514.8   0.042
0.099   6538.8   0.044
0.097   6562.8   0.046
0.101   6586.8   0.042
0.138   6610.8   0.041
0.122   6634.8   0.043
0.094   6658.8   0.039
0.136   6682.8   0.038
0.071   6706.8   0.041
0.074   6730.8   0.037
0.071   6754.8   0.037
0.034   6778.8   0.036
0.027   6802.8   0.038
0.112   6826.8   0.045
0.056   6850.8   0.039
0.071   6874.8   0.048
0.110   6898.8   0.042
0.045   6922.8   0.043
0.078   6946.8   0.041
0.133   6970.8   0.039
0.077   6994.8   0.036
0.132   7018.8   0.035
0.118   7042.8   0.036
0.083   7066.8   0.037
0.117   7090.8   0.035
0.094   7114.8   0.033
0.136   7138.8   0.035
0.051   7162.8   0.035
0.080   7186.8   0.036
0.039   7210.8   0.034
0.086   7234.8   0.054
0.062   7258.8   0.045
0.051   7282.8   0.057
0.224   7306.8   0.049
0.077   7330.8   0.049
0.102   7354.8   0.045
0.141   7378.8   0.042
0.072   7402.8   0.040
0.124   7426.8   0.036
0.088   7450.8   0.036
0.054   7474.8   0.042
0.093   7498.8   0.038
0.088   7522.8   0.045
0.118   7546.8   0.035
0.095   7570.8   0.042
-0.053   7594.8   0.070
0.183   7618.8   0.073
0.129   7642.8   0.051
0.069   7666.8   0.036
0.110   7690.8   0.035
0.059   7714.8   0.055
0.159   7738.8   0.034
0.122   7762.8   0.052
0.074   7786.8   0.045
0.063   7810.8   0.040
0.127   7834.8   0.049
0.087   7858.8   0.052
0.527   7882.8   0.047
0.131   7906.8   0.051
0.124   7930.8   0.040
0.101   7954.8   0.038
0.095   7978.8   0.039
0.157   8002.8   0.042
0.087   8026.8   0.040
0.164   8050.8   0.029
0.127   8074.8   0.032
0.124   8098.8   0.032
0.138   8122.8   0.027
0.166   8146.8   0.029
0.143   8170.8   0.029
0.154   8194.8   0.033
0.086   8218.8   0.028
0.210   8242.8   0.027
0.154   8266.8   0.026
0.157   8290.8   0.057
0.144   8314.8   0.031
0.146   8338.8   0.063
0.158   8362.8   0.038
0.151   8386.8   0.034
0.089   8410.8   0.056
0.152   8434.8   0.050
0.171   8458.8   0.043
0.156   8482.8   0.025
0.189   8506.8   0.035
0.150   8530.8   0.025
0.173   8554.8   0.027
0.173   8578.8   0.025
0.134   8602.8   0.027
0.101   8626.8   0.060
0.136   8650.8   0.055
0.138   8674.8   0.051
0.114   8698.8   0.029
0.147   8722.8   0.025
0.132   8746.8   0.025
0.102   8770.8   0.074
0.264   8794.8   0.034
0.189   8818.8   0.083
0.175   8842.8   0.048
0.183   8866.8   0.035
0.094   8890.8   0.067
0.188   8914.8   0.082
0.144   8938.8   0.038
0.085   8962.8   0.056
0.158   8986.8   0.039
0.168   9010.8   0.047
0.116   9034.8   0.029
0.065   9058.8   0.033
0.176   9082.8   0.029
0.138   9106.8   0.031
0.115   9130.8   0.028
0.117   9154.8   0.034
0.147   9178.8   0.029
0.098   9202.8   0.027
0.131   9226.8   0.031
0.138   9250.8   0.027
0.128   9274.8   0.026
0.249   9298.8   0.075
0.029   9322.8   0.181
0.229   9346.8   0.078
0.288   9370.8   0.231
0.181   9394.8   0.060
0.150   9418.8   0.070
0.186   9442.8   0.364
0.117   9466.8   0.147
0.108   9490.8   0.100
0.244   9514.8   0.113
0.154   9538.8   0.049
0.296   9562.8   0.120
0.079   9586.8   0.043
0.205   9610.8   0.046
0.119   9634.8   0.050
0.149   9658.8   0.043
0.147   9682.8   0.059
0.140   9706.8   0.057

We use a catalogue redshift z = 1.11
